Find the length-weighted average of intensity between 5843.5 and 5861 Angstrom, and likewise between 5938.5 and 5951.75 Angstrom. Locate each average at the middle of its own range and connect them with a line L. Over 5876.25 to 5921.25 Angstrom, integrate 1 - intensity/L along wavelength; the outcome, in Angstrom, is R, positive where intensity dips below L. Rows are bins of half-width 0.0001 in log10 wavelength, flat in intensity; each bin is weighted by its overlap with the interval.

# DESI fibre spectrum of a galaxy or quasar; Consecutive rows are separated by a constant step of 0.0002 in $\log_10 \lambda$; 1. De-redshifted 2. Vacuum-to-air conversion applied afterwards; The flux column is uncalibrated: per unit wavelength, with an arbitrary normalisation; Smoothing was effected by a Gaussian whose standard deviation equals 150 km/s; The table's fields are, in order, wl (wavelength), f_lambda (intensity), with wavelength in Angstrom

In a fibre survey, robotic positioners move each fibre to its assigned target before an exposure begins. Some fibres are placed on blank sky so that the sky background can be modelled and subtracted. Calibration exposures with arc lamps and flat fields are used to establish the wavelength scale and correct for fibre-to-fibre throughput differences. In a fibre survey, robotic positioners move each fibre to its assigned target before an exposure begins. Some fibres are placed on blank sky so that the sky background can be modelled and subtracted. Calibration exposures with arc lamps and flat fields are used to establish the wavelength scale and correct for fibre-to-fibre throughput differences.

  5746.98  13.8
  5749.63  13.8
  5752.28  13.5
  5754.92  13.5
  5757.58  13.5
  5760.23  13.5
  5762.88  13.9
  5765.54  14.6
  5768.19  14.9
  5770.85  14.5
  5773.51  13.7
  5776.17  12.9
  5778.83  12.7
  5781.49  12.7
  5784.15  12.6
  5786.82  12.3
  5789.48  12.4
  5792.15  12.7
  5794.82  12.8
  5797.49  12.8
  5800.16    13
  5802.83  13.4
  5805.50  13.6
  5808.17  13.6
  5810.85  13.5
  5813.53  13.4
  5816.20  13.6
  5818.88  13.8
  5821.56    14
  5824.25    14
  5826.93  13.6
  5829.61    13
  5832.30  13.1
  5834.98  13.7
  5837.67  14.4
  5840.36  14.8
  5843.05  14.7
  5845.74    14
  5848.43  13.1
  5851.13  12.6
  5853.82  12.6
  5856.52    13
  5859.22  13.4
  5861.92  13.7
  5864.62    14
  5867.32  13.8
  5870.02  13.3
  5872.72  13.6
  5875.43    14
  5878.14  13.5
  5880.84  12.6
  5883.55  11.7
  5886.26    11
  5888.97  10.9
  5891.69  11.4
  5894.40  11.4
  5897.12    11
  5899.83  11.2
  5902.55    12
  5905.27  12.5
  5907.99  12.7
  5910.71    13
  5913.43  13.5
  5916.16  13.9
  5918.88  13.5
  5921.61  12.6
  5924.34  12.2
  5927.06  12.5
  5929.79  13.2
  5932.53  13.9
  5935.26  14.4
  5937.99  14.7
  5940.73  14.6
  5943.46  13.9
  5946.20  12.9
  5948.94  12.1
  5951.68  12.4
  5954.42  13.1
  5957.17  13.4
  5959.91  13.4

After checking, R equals 3.4 Angstrom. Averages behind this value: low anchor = 13.2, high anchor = 13.4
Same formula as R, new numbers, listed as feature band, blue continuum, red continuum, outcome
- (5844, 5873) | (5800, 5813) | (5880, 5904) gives -2.74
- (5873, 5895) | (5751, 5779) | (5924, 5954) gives 2.20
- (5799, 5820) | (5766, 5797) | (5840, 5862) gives -0.34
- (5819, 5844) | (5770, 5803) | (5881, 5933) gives -2.39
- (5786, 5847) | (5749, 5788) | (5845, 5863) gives -0.86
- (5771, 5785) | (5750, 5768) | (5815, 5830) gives 0.74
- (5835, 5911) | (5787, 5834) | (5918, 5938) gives 2.43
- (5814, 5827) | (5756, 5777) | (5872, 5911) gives -0.63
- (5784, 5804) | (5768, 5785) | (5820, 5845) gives 1.15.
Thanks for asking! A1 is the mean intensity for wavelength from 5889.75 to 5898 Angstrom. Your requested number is 11.2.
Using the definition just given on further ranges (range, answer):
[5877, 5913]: 11.9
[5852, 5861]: 13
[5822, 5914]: 13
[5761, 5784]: 13.7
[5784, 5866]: 13.4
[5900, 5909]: 12.2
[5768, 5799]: 13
